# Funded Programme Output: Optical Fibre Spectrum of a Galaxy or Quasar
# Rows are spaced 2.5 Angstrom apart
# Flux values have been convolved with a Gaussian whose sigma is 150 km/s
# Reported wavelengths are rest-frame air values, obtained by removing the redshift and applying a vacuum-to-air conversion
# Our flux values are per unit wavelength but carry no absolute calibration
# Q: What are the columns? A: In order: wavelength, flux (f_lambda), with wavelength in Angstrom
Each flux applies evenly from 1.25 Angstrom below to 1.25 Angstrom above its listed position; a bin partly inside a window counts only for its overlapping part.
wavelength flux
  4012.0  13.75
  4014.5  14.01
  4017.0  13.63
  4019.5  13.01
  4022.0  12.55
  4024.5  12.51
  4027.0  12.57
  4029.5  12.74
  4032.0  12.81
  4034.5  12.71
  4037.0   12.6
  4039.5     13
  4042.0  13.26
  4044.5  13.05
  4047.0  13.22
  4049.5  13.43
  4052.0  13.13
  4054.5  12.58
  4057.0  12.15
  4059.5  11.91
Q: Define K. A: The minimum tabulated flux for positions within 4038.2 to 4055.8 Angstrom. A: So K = 12.58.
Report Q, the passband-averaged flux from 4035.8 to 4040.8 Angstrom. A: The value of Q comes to 12.8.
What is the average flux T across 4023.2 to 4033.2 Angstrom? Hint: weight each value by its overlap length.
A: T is 12.7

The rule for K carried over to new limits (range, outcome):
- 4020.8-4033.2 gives 12.51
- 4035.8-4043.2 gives 12.6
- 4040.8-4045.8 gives 13.05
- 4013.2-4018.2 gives 13.63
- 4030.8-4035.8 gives 12.71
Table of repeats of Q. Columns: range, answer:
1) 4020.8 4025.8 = 12.5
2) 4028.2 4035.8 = 12.8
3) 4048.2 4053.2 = 13.3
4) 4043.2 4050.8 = 13.2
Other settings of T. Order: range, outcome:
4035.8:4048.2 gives 13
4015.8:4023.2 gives 13.1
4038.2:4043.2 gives 13.1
